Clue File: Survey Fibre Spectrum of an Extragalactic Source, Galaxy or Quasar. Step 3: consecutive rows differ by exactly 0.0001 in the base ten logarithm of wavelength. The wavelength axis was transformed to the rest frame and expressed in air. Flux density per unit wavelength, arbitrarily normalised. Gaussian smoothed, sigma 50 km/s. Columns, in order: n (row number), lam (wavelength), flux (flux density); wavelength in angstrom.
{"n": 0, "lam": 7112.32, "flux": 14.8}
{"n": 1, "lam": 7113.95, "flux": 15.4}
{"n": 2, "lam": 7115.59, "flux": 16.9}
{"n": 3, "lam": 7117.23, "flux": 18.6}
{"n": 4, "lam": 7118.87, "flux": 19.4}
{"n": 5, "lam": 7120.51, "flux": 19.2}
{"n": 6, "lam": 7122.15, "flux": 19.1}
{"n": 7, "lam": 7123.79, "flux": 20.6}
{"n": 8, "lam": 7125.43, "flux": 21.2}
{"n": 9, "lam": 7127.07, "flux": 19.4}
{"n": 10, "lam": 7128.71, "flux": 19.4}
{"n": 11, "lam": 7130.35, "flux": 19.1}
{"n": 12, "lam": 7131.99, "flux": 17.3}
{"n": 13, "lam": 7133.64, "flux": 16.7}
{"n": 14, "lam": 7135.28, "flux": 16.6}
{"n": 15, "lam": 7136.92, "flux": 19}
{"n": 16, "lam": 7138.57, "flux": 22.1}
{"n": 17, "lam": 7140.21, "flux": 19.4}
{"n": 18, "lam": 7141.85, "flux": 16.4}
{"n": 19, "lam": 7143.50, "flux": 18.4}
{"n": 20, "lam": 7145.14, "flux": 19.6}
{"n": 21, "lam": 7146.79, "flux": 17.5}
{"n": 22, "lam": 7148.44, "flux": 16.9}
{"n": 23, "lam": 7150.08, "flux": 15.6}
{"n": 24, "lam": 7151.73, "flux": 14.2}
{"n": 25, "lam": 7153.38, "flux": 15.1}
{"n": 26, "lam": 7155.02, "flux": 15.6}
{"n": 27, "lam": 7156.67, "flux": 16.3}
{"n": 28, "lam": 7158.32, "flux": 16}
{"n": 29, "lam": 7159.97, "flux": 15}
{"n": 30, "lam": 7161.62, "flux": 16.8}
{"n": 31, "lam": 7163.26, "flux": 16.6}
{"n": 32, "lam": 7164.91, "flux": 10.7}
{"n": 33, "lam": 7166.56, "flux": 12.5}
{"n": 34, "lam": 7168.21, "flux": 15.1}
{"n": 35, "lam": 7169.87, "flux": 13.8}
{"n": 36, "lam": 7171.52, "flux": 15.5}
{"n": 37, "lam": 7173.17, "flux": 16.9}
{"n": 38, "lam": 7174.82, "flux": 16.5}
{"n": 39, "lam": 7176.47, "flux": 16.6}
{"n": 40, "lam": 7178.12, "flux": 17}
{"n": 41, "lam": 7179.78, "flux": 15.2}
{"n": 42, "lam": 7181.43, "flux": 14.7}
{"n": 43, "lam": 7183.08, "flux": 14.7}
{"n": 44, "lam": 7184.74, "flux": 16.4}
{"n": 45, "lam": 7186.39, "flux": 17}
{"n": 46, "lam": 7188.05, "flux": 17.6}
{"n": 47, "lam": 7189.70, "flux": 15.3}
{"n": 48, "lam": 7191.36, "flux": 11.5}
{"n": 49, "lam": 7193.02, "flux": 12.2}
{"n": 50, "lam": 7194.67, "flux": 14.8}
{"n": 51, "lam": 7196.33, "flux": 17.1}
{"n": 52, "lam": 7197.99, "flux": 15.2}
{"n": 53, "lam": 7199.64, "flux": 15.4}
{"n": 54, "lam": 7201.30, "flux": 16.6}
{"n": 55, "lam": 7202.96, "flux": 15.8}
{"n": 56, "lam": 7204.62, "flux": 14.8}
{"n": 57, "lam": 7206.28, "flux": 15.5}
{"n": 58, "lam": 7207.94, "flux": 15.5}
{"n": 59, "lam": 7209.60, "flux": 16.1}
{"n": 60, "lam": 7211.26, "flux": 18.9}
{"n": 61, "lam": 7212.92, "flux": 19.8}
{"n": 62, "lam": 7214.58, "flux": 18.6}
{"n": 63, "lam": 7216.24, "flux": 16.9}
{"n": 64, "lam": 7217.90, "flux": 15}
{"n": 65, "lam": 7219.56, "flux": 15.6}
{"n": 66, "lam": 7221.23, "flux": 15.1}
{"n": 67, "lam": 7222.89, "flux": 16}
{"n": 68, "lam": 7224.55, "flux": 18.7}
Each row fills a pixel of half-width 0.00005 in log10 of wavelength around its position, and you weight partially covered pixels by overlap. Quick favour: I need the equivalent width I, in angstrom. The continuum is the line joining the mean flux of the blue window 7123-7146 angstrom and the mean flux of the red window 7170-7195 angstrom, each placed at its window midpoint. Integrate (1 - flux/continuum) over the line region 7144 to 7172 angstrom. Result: 2.8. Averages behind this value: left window 18.9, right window 15.4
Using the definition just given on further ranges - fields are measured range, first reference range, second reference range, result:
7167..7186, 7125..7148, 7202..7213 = 1.9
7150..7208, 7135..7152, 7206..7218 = 7.5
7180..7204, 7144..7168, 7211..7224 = 1.6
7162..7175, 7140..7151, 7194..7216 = 1.9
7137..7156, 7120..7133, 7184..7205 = 0.9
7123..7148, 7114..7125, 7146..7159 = -2.1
